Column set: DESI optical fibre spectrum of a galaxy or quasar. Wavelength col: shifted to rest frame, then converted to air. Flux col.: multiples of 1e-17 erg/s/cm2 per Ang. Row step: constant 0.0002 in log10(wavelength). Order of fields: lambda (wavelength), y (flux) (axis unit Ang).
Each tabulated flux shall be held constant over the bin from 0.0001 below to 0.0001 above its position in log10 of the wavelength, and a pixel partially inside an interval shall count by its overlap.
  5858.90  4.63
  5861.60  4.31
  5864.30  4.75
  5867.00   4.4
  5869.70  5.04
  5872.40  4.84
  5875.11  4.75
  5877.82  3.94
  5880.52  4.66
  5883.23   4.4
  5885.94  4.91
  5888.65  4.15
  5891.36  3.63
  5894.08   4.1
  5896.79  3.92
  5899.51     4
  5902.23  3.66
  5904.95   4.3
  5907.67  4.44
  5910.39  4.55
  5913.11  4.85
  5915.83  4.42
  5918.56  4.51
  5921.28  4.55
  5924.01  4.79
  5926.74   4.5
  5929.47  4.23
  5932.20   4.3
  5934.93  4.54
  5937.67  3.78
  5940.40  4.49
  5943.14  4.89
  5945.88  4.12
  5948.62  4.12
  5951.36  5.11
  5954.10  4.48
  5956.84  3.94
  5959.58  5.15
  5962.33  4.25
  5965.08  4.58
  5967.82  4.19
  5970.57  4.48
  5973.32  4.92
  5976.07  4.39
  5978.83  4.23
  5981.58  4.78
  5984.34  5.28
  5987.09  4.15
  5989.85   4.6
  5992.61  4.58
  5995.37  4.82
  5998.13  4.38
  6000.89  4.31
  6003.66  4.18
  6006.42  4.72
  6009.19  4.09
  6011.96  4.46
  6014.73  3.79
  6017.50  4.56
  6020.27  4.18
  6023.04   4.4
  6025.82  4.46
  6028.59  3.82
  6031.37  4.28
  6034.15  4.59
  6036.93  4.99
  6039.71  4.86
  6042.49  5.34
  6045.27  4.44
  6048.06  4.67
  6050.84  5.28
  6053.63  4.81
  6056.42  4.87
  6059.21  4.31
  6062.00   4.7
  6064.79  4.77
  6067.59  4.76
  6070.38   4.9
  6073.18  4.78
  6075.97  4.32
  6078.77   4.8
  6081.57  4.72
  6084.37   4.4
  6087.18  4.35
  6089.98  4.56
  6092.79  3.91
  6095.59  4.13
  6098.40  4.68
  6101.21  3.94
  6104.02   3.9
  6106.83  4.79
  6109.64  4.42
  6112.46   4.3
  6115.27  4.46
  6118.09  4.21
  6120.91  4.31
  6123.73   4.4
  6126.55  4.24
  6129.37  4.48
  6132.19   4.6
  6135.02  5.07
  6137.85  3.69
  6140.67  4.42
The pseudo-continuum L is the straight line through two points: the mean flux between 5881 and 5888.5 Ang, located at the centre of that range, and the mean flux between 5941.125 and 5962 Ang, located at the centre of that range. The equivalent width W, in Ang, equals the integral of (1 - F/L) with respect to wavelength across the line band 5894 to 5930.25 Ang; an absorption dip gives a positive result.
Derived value 1.6 Ang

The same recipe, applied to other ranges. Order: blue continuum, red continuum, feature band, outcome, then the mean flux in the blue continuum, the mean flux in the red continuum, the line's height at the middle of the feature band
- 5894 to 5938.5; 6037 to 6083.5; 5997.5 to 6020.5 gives 1.6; 4.33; 4.77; 4.62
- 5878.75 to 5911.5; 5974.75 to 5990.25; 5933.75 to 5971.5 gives 0.1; 4.22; 4.57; 4.45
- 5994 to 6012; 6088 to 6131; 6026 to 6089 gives -4.3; 4.42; 4.32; 4.37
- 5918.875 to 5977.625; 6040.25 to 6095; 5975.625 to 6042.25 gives 1.4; 4.47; 4.66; 4.57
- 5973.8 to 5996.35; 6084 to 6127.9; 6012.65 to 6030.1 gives 1.2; 4.61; 4.31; 4.52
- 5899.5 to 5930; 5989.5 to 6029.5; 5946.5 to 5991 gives -1.5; 4.42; 4.36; 4.39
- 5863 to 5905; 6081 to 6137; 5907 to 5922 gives -0.7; 4.34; 4.38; 4.35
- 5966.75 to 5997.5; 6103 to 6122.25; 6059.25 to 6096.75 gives -1.1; 4.58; 4.35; 4.41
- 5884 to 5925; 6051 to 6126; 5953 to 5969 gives -0.2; 4.32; 4.49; 4.37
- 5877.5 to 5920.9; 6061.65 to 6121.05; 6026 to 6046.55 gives -0.9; 4.29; 4.46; 4.41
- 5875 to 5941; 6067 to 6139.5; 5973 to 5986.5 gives -1.0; 4.33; 4.42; 4.36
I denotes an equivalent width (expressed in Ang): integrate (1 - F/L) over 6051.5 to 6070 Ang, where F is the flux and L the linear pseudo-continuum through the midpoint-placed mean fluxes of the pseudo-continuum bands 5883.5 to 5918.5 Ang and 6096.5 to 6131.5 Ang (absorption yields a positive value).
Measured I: -1.8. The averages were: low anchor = 4.26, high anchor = 4.35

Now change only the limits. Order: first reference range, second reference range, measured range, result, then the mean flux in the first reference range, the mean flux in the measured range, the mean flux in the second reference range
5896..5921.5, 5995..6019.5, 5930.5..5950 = 0.0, 4.32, 4.32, 4.34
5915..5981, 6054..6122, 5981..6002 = -0.7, 4.46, 4.61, 4.48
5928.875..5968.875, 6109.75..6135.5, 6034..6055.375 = -2.3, 4.42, 4.89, 4.43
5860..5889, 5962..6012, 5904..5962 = 0.8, 4.57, 4.48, 4.5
